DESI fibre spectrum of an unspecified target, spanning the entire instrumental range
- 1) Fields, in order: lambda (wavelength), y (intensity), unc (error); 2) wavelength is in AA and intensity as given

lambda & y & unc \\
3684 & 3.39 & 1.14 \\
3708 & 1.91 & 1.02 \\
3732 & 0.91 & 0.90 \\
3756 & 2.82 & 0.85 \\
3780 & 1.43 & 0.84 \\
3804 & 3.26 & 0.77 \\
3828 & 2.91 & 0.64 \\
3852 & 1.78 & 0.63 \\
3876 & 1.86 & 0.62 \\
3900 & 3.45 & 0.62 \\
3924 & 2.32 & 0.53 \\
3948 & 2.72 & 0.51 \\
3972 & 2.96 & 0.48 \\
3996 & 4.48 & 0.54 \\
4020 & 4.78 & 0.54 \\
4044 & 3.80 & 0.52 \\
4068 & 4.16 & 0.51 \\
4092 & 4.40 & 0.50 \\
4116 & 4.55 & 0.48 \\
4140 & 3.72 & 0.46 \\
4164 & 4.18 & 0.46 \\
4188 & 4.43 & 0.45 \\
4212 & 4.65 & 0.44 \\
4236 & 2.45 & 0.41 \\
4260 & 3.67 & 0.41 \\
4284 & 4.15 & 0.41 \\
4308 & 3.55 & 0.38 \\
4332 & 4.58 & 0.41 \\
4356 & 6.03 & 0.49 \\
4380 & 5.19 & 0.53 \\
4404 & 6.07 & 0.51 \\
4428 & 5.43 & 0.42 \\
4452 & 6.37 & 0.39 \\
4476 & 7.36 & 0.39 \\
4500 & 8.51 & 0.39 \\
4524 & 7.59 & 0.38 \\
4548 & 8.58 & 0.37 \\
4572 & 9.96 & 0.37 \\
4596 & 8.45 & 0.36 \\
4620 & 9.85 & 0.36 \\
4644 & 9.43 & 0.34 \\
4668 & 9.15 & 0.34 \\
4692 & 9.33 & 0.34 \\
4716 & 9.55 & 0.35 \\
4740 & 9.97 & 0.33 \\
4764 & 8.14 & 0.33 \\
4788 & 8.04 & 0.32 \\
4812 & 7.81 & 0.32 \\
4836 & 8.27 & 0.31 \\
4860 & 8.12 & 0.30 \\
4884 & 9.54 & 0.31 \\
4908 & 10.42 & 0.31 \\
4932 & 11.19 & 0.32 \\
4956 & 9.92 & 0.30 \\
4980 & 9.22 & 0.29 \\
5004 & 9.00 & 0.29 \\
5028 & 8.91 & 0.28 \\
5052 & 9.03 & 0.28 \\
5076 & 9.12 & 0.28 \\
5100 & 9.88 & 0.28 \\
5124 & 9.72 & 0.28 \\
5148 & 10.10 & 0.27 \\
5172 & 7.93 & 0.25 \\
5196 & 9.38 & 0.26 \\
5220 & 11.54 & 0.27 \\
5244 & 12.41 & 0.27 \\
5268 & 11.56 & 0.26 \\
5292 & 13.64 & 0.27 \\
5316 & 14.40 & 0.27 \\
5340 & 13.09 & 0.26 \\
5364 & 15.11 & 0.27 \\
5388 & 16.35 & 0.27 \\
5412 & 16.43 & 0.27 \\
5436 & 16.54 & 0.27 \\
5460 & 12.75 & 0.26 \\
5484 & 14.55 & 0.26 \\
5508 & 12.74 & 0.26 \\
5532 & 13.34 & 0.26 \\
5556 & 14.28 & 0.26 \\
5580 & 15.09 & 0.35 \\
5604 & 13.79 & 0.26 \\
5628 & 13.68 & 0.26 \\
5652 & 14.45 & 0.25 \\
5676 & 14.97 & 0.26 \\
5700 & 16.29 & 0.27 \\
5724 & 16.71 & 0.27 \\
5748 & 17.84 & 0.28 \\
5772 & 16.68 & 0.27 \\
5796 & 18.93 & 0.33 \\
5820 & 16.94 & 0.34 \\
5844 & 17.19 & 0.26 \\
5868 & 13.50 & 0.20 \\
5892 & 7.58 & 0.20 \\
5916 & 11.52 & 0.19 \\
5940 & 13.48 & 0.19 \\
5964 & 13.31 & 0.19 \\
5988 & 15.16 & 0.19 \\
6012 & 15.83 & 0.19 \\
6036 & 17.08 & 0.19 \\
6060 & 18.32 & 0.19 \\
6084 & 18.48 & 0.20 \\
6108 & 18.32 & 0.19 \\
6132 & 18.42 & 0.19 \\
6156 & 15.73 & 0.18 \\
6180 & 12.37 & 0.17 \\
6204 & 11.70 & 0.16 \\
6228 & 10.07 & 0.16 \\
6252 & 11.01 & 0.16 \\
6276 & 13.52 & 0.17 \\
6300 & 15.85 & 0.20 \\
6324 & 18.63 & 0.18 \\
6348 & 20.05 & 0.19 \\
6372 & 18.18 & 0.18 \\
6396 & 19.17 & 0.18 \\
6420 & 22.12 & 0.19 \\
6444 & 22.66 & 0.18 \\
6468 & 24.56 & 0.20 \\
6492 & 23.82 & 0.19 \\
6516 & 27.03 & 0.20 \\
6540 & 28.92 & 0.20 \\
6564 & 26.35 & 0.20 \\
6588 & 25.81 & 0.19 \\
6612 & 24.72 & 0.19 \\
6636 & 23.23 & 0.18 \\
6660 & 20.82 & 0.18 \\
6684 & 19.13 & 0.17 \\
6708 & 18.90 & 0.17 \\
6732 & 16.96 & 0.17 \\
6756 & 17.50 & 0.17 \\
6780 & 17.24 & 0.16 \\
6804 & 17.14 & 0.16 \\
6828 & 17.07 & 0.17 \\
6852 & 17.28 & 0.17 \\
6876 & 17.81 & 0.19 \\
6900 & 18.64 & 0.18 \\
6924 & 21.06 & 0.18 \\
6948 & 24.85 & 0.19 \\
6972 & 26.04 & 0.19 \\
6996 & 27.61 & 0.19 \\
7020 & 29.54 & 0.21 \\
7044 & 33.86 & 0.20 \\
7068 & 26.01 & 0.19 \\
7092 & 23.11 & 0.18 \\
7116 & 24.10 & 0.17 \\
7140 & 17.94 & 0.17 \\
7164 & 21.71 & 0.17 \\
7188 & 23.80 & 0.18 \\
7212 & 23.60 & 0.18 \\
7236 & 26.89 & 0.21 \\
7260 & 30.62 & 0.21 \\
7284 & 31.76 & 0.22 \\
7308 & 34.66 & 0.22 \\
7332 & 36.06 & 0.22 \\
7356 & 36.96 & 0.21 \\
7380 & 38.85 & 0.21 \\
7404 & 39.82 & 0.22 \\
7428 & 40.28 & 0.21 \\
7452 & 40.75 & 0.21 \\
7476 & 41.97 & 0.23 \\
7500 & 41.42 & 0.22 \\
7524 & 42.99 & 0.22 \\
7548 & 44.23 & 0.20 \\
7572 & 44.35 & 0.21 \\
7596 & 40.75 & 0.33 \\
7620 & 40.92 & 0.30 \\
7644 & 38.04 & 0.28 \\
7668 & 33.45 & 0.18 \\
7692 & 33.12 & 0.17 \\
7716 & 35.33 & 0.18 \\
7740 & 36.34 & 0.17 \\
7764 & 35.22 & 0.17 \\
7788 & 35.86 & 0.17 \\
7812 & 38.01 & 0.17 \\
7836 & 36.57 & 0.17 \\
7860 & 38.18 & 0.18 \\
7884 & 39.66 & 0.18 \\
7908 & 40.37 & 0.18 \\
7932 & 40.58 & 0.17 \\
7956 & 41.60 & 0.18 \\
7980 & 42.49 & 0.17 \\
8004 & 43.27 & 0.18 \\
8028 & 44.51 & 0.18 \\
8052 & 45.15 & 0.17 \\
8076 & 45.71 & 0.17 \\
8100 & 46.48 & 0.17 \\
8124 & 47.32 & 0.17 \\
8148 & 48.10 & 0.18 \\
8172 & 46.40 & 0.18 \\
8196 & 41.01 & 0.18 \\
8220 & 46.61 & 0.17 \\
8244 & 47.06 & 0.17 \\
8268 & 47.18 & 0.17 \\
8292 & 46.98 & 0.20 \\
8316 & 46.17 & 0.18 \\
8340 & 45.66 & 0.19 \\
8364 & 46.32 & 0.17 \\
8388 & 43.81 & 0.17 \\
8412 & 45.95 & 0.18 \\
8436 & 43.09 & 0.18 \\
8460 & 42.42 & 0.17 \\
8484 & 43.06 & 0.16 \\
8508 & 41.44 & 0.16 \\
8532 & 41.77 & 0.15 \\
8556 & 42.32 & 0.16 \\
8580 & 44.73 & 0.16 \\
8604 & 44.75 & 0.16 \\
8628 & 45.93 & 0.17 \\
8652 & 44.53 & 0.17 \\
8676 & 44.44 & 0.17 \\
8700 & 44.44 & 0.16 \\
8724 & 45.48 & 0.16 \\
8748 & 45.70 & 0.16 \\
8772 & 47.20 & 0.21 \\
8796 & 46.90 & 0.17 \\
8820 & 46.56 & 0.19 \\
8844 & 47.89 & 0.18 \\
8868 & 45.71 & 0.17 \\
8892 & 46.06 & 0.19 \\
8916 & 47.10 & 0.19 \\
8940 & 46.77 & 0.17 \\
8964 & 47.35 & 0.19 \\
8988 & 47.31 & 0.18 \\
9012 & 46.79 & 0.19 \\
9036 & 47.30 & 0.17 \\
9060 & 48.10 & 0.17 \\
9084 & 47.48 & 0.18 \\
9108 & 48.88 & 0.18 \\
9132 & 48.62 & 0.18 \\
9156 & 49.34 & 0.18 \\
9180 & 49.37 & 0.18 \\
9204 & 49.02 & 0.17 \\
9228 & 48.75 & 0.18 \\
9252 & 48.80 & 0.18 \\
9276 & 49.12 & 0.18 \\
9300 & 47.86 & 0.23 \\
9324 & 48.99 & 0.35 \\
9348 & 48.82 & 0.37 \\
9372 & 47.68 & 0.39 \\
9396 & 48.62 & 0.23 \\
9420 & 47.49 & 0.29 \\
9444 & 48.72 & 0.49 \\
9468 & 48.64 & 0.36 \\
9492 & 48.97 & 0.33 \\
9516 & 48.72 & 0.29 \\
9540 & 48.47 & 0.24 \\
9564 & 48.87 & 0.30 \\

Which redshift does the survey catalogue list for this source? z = 0.00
